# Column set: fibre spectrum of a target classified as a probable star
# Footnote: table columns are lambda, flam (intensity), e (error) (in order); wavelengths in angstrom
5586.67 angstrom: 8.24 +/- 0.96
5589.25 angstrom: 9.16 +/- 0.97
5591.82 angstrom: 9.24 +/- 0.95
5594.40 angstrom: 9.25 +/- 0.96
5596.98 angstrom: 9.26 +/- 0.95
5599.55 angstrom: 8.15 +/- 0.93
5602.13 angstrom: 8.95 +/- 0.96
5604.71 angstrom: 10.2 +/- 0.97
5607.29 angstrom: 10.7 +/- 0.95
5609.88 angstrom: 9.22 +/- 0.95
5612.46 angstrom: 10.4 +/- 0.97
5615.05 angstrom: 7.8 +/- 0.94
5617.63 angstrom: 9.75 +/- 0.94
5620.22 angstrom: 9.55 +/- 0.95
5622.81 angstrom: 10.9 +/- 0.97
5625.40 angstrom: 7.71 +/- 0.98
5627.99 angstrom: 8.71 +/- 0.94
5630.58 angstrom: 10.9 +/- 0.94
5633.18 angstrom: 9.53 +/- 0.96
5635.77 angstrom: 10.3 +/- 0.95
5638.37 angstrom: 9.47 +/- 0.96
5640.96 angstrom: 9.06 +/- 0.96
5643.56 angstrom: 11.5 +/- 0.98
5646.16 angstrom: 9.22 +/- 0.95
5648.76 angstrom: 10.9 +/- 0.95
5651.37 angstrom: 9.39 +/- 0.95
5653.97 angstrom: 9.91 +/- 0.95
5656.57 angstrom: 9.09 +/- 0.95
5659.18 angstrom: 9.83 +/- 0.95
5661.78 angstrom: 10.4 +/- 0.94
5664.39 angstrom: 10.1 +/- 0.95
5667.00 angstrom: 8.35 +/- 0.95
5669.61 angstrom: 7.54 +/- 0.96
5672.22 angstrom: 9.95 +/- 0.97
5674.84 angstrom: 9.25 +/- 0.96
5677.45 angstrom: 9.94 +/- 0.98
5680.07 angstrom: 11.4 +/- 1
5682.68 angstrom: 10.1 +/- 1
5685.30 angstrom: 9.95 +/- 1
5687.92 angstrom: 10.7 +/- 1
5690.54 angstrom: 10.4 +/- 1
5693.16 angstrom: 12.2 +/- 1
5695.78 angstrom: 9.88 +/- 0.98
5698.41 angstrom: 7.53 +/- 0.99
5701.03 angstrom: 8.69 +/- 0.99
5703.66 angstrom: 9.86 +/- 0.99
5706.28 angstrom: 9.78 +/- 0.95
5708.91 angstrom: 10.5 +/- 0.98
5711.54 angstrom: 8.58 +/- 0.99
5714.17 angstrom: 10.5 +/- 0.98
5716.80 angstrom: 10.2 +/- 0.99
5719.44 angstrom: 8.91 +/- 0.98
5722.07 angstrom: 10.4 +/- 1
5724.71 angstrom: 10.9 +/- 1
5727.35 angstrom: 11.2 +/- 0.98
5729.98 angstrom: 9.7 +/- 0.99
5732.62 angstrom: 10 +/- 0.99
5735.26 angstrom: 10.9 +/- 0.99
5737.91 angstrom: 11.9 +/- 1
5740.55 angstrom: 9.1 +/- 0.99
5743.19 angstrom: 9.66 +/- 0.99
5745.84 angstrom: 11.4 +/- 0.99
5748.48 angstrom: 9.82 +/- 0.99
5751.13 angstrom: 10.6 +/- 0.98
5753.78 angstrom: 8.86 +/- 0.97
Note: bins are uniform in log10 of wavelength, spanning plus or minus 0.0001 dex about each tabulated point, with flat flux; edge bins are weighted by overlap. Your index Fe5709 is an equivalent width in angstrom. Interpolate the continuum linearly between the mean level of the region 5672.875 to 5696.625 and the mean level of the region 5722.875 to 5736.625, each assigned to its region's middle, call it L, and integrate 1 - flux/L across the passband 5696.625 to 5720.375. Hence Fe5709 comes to 2.4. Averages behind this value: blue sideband 10.4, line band 9.41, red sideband 10.5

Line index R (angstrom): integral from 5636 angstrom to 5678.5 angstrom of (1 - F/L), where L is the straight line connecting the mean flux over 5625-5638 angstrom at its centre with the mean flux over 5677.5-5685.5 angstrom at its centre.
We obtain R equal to 1.6 angstrom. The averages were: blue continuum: 9.55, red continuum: 10.5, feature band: 9.63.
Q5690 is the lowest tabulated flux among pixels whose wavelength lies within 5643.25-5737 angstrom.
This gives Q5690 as 7.53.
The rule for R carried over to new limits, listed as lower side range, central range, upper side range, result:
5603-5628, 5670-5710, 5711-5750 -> 0.17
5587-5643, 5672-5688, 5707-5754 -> -0.47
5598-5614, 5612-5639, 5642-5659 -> 0.62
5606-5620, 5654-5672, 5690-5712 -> 0.66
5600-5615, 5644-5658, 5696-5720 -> -0.40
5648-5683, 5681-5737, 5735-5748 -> 0.55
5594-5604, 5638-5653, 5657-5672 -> -1.24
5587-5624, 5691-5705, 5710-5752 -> 0.48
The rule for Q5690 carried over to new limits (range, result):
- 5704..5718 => 8.58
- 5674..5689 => 9.25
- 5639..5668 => 8.35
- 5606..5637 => 7.71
